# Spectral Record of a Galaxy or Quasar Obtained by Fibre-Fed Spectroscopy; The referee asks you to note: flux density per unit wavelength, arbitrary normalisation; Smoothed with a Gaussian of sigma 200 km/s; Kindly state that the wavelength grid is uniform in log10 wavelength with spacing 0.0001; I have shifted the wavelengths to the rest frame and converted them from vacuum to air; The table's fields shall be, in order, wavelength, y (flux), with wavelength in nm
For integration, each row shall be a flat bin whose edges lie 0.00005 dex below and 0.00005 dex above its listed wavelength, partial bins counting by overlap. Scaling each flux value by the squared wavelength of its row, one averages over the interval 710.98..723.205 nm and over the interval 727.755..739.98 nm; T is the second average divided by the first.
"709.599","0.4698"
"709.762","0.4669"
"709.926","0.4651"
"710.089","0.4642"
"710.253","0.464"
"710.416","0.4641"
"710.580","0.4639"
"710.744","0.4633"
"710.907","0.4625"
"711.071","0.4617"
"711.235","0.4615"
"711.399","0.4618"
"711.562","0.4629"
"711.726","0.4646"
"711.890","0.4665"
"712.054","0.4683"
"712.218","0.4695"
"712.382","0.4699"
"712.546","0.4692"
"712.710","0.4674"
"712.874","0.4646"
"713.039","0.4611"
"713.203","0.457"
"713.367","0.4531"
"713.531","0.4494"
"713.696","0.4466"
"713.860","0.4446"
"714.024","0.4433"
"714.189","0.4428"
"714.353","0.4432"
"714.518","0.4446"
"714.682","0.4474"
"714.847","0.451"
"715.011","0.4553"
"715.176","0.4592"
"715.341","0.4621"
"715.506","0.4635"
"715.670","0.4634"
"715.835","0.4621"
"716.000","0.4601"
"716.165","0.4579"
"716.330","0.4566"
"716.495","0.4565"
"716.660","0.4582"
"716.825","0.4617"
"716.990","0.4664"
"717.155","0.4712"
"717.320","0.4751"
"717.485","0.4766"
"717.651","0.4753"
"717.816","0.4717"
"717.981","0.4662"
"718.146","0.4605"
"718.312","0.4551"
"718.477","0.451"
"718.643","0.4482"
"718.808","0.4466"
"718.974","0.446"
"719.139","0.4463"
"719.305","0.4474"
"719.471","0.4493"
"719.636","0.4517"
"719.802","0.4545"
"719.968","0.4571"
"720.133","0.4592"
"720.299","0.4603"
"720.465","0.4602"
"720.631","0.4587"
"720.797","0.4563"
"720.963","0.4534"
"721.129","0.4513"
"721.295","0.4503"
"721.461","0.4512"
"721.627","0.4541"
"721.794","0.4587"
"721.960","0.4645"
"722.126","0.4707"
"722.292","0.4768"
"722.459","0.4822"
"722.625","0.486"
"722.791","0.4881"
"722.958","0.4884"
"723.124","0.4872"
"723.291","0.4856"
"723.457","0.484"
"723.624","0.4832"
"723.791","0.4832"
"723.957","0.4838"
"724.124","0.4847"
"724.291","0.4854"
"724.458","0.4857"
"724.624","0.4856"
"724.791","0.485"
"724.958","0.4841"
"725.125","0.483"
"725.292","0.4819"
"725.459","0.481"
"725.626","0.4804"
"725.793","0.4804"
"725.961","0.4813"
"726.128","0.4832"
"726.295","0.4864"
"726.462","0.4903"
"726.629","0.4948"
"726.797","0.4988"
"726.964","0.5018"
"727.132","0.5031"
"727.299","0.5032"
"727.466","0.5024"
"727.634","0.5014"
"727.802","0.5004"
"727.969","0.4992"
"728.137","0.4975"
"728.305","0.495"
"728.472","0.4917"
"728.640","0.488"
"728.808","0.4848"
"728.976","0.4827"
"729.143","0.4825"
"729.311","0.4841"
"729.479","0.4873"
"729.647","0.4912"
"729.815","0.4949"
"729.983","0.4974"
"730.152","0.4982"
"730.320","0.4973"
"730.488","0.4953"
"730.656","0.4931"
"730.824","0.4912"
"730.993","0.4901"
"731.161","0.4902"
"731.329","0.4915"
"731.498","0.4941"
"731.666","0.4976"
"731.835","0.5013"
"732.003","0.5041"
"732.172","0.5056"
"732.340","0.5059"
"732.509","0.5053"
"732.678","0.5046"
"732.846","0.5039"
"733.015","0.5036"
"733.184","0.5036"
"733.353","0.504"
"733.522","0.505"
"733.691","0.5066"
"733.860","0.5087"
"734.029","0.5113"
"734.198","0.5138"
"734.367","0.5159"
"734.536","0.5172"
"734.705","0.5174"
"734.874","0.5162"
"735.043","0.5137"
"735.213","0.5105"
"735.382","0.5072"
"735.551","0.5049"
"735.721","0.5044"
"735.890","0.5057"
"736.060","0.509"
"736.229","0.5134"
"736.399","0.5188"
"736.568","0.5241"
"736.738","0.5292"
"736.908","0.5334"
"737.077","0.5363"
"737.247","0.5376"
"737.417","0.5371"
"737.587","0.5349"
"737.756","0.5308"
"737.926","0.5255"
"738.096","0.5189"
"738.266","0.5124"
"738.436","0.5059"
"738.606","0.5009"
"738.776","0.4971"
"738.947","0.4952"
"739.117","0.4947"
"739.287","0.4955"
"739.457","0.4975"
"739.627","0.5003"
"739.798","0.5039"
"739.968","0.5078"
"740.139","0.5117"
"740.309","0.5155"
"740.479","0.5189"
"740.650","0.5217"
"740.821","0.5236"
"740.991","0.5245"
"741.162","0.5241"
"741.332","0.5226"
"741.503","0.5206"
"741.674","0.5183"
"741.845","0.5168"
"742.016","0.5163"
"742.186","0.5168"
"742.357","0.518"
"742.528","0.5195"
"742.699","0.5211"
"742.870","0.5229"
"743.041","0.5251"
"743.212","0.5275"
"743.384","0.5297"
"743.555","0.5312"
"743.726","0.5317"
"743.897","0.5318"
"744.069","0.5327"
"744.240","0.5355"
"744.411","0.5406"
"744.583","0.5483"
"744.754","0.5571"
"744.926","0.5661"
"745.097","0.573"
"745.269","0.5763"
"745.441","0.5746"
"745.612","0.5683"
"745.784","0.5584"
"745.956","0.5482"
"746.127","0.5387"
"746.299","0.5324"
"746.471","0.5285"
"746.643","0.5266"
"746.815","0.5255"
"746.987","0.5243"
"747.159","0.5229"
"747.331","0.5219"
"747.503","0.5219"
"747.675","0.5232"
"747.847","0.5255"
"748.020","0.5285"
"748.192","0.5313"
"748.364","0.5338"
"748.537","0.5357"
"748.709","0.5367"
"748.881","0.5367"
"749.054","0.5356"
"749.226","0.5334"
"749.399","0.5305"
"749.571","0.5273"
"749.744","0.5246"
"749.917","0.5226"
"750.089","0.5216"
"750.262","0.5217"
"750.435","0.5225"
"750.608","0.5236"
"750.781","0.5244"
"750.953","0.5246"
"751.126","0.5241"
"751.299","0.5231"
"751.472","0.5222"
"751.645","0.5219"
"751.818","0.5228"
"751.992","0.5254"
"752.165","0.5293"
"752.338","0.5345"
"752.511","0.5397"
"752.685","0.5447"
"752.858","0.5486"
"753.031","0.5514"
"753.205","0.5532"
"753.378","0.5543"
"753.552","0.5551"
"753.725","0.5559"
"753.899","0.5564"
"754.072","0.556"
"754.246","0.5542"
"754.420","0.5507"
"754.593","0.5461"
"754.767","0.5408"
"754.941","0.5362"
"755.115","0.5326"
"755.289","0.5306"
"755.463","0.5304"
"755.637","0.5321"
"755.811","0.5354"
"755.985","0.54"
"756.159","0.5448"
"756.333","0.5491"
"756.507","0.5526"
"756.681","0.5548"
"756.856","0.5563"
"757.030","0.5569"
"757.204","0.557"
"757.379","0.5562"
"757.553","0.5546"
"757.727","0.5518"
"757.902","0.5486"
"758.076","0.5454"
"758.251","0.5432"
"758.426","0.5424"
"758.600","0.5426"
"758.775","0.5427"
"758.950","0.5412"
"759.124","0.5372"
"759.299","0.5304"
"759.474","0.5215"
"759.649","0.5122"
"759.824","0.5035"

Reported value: 1.1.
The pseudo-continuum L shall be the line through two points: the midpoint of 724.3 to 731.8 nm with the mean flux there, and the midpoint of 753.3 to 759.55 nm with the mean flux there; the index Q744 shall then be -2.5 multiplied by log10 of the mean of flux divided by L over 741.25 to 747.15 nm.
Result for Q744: -0.028 mag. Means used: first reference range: 0.491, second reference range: 0.545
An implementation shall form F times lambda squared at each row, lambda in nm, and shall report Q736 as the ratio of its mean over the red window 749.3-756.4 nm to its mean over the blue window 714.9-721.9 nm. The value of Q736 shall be 1.3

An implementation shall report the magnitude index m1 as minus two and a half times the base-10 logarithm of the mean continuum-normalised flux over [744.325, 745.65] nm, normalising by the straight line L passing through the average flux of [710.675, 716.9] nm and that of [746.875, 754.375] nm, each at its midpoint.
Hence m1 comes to -0.08 mag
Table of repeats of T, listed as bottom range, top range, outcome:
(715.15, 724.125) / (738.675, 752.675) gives 1.22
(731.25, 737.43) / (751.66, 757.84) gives 1.13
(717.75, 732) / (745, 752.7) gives 1.19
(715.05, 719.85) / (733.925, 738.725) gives 1.19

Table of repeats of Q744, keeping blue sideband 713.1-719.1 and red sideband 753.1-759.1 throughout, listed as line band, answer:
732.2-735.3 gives -0.03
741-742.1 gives -0.01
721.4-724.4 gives -0.01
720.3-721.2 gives 0.03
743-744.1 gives -0.02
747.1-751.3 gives 0.01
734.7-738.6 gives -0.03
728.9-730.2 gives -0.01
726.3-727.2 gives -0.03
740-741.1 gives -0.01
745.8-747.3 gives -0.01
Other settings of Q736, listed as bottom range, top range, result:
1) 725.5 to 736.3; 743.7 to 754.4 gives 1.13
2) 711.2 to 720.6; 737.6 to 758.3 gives 1.27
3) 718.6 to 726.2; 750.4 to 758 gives 1.26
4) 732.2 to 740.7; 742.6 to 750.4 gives 1.07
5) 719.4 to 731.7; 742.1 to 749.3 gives 1.17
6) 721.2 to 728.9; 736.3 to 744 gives 1.12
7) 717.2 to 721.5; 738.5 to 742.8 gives 1.19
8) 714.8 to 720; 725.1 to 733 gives 1.11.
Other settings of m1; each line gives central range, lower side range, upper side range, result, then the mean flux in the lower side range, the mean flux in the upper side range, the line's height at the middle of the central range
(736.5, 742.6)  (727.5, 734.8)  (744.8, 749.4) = 0.01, 0.499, 0.539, 0.52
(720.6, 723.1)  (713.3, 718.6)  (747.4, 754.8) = 0.01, 0.458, 0.535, 0.471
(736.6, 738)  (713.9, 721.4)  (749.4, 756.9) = -0.07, 0.457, 0.537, 0.501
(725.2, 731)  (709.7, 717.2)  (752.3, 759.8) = -0.01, 0.459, 0.544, 0.489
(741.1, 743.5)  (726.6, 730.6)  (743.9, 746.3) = 0.05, 0.495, 0.554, 0.544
